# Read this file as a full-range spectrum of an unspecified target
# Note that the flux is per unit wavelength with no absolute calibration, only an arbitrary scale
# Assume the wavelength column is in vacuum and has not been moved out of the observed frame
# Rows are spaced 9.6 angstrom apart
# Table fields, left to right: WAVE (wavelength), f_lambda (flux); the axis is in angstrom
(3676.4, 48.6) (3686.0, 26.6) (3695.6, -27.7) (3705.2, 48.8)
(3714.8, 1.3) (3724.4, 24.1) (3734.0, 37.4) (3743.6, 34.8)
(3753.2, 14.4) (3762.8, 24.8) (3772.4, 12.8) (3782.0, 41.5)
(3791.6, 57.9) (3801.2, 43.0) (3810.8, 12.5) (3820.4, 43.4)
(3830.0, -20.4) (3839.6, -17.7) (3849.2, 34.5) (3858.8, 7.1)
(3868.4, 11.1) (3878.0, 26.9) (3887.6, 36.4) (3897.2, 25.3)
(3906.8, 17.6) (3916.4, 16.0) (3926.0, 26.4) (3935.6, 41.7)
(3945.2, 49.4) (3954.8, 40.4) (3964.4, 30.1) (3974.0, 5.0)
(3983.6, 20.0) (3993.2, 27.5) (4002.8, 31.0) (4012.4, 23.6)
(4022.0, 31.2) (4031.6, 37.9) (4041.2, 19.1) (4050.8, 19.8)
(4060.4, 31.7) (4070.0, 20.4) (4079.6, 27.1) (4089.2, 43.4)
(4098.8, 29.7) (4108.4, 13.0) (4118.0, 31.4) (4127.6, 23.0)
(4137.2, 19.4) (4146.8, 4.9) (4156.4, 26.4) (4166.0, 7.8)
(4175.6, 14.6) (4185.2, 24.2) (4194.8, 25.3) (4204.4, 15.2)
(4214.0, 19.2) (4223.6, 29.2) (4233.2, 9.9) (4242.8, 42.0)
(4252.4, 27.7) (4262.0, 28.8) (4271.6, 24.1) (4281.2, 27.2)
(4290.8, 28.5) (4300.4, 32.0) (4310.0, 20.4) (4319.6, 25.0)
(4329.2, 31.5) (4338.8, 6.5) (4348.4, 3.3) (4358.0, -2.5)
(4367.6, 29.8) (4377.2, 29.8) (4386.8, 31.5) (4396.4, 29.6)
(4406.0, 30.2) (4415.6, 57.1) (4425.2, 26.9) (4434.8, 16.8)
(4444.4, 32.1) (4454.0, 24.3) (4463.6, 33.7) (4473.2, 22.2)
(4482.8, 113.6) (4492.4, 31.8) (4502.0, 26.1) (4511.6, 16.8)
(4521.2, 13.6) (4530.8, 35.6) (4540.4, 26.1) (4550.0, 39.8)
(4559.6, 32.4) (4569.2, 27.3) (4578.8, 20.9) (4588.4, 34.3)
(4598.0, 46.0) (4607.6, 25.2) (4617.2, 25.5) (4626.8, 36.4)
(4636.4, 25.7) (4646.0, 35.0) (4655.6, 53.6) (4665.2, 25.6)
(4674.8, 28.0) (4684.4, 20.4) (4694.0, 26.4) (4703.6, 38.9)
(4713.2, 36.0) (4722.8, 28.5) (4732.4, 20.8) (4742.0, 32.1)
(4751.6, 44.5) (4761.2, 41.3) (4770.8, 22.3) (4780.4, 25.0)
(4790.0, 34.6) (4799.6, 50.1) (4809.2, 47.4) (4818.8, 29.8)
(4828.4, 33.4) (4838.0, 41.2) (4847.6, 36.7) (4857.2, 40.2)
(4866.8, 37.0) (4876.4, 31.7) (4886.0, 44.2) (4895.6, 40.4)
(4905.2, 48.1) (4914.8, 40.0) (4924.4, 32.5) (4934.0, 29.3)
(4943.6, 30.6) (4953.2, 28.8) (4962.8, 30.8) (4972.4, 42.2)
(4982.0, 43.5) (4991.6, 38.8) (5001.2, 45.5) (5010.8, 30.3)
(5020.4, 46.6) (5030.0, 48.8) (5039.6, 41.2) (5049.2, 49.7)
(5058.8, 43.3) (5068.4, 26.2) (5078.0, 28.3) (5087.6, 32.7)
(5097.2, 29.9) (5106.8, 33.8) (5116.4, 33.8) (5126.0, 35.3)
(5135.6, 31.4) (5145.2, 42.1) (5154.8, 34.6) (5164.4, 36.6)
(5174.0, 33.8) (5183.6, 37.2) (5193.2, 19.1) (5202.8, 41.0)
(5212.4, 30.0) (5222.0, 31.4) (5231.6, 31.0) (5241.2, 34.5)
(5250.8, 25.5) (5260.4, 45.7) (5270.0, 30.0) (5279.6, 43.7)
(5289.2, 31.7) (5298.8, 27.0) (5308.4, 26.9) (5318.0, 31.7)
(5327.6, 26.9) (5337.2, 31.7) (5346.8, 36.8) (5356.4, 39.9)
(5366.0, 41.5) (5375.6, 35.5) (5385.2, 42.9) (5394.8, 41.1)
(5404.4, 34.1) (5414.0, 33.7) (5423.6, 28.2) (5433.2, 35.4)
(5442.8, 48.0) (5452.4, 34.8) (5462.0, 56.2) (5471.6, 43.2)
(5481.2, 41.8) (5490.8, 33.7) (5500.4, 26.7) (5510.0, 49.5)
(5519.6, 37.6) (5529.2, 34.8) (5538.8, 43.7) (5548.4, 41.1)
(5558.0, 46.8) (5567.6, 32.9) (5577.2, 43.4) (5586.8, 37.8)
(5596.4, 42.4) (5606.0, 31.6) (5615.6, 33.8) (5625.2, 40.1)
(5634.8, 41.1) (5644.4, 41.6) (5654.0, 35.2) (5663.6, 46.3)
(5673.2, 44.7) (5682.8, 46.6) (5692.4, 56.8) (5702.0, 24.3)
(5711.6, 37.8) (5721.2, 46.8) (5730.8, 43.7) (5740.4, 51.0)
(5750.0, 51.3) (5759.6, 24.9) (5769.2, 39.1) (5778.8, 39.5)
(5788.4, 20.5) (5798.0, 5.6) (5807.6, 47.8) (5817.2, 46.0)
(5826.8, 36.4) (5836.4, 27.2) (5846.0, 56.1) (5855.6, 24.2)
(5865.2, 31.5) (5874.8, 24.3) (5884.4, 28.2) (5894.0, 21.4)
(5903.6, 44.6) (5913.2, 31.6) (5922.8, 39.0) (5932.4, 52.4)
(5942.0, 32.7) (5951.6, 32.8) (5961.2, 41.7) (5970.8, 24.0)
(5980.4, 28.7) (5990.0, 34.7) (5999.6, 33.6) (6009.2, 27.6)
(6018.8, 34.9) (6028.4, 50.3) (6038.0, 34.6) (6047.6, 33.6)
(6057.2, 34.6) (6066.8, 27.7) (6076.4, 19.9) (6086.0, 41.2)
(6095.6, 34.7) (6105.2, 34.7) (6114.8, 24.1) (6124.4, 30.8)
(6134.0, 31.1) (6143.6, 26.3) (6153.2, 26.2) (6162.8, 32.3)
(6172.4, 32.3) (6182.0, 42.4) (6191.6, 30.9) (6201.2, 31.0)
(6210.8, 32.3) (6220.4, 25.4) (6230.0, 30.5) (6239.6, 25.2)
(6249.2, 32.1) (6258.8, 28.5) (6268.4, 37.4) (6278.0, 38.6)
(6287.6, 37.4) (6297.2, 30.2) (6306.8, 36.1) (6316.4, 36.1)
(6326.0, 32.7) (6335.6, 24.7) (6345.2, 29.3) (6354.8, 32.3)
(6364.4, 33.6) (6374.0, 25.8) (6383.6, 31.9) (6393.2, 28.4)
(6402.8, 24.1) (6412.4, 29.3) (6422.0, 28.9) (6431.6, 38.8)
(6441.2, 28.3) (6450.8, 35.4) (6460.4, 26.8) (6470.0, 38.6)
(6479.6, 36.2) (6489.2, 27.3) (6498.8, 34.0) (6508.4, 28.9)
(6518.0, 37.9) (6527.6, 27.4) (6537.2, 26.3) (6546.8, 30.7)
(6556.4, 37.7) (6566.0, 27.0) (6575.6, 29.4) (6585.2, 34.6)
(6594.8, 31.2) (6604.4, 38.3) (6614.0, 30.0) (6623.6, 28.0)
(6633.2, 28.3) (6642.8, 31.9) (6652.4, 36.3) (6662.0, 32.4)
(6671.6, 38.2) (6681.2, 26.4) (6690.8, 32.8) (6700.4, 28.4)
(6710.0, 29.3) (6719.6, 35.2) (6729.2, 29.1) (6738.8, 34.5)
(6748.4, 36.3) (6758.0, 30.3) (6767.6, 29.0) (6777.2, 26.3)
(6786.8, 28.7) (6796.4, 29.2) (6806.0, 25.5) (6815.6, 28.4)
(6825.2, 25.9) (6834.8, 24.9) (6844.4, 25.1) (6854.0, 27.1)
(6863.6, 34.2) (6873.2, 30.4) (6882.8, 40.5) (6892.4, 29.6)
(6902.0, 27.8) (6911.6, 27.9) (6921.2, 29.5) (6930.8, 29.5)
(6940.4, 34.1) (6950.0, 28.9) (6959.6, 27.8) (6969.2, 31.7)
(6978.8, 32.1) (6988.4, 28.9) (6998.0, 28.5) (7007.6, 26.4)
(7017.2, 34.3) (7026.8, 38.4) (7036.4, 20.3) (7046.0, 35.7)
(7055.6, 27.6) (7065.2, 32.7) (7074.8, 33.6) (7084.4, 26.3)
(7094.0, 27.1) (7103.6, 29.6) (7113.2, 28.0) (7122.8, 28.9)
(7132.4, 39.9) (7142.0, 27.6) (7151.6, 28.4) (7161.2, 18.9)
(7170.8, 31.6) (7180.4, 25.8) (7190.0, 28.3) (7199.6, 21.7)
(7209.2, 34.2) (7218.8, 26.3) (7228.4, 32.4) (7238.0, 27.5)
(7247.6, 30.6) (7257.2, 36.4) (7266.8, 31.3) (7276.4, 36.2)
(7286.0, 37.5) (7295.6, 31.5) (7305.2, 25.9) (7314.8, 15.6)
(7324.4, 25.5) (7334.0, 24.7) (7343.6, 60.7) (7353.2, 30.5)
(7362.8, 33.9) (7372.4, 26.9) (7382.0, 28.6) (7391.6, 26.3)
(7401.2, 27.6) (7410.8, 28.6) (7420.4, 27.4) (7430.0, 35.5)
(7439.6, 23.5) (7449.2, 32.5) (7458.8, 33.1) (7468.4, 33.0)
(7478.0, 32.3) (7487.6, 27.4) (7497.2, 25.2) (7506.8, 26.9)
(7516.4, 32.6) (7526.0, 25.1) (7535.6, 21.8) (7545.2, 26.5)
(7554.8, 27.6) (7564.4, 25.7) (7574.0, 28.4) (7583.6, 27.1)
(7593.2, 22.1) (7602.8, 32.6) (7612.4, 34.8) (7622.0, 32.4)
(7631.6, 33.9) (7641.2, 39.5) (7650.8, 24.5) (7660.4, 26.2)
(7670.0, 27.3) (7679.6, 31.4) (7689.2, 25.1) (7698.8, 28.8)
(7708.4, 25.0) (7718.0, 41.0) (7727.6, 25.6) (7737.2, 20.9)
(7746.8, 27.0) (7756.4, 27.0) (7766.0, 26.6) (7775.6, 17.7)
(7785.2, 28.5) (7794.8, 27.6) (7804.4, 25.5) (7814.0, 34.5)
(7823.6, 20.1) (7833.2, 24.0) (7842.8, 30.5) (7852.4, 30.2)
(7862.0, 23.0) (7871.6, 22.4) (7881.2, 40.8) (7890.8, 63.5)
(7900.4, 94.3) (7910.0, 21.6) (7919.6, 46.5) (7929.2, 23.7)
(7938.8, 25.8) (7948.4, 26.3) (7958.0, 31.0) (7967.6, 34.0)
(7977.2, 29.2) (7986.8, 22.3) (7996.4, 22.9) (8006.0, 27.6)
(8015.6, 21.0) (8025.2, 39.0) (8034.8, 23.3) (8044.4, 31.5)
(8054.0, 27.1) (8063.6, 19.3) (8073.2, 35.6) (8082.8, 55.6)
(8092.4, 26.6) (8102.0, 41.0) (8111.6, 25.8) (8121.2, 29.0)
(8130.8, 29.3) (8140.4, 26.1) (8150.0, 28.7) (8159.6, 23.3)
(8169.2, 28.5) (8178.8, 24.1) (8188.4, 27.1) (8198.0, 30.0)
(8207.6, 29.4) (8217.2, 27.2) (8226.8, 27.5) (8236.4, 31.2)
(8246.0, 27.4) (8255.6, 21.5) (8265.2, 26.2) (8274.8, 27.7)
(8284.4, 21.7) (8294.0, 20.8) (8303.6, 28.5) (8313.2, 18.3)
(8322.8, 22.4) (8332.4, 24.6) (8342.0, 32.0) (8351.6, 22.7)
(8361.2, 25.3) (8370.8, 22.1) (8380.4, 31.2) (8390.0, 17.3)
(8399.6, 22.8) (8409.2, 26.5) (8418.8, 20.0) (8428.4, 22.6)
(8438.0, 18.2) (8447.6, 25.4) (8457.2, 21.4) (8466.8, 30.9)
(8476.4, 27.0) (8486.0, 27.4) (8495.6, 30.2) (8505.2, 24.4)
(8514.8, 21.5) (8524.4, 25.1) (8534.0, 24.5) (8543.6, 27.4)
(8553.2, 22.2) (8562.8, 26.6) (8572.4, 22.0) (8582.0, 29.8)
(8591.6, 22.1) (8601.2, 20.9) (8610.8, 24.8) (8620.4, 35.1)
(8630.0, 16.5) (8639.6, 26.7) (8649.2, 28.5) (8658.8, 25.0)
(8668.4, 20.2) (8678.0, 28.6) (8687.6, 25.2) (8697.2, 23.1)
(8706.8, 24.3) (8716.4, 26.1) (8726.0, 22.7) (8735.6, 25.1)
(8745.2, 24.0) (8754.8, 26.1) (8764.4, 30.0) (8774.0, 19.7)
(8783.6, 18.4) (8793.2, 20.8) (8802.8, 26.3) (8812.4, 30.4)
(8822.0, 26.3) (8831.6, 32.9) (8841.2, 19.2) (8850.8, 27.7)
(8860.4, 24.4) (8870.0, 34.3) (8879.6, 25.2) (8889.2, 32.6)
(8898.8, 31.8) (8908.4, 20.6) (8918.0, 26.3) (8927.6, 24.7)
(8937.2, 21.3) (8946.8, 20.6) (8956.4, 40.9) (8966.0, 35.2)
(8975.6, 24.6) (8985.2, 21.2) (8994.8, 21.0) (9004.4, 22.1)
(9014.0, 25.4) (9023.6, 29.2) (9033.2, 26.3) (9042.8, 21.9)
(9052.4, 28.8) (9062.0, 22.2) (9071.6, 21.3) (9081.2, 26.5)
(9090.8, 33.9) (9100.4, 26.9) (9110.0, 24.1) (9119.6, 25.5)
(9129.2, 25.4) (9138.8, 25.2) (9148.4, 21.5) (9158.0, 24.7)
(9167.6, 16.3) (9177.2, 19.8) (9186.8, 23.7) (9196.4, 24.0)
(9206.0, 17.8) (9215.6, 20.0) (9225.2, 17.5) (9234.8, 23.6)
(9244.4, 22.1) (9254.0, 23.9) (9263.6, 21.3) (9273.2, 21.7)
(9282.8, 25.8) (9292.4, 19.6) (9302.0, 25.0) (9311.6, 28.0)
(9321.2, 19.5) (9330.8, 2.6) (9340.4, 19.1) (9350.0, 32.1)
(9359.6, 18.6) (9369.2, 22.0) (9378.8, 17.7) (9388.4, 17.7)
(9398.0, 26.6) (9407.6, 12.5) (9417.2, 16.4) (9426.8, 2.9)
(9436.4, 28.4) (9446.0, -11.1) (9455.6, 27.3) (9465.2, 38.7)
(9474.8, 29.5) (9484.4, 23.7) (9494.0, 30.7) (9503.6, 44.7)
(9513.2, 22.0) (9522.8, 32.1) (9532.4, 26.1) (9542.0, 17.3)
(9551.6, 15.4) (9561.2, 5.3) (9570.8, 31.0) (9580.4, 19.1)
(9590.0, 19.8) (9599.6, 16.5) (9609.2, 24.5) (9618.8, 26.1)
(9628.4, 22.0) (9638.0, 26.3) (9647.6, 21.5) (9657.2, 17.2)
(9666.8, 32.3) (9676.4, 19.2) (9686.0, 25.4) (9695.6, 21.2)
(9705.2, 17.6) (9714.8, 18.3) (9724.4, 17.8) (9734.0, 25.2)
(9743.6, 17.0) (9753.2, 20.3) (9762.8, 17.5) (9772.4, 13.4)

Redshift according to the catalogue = 0.20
